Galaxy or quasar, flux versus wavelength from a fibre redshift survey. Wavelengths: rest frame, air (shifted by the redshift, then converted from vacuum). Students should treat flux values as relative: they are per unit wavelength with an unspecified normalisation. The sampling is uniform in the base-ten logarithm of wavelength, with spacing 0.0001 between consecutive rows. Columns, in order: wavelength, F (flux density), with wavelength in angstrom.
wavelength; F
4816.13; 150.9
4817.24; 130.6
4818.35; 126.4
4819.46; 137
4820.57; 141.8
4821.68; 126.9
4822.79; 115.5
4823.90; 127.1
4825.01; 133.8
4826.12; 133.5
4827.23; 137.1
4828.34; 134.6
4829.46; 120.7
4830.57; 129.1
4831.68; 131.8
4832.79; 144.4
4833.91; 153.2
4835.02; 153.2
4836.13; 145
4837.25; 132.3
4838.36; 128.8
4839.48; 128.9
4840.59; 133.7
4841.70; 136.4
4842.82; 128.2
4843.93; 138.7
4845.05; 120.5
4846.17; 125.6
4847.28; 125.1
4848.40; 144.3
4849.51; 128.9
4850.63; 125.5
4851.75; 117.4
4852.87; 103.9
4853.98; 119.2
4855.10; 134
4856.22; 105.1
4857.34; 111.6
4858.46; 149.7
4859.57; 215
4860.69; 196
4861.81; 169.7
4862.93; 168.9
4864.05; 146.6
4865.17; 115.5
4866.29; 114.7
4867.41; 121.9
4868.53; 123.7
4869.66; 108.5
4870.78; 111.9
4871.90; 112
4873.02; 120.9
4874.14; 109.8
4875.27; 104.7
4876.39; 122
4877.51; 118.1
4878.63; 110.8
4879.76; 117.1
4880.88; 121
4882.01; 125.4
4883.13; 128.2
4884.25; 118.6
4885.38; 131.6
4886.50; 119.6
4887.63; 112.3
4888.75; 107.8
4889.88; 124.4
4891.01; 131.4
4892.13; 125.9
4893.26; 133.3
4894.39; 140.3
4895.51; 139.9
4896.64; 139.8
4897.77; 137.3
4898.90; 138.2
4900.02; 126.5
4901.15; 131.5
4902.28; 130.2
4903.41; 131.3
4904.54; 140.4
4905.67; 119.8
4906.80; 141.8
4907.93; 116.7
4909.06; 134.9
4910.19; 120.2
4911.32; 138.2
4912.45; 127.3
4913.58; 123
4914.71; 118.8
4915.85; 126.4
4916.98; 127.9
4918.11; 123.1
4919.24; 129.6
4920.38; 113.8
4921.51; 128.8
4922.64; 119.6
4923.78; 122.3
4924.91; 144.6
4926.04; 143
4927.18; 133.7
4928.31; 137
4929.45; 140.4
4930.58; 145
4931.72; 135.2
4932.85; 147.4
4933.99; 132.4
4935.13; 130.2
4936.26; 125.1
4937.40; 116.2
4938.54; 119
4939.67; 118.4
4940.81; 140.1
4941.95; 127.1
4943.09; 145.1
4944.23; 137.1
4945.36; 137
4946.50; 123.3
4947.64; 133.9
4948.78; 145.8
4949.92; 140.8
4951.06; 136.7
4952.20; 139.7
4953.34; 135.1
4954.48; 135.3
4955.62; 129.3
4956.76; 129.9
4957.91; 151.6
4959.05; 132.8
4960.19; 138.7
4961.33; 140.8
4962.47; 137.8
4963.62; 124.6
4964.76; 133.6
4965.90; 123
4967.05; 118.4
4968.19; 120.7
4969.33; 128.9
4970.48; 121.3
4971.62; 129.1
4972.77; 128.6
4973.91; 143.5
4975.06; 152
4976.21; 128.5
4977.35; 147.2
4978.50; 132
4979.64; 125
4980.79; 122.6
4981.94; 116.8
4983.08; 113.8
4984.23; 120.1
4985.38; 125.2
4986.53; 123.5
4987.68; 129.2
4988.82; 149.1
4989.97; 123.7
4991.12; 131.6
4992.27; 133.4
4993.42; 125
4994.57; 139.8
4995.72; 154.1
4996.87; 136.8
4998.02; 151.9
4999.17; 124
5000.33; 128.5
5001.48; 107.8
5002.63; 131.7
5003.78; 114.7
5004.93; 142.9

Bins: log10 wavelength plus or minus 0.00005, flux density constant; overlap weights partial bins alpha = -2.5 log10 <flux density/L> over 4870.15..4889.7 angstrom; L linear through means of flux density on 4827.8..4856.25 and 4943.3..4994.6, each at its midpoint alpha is 0.121 mag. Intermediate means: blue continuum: 131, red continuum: 132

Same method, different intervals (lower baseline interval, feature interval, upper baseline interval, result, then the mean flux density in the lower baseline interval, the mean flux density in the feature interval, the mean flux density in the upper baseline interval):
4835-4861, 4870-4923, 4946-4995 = 0.07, 134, 125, 132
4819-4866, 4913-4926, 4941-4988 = 0.06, 136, 126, 132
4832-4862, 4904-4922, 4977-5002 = 0.06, 137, 127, 130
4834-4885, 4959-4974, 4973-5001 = 0.02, 130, 130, 132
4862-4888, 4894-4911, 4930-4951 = -0.05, 122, 133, 133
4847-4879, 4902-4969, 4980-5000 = -0.01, 130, 132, 130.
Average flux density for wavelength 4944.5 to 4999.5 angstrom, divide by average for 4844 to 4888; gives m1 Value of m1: 1.04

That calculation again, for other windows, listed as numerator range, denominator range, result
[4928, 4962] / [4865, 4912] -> 1.08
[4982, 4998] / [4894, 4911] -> 0.99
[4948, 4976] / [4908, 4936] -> 1.03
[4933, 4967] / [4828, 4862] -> 0.98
